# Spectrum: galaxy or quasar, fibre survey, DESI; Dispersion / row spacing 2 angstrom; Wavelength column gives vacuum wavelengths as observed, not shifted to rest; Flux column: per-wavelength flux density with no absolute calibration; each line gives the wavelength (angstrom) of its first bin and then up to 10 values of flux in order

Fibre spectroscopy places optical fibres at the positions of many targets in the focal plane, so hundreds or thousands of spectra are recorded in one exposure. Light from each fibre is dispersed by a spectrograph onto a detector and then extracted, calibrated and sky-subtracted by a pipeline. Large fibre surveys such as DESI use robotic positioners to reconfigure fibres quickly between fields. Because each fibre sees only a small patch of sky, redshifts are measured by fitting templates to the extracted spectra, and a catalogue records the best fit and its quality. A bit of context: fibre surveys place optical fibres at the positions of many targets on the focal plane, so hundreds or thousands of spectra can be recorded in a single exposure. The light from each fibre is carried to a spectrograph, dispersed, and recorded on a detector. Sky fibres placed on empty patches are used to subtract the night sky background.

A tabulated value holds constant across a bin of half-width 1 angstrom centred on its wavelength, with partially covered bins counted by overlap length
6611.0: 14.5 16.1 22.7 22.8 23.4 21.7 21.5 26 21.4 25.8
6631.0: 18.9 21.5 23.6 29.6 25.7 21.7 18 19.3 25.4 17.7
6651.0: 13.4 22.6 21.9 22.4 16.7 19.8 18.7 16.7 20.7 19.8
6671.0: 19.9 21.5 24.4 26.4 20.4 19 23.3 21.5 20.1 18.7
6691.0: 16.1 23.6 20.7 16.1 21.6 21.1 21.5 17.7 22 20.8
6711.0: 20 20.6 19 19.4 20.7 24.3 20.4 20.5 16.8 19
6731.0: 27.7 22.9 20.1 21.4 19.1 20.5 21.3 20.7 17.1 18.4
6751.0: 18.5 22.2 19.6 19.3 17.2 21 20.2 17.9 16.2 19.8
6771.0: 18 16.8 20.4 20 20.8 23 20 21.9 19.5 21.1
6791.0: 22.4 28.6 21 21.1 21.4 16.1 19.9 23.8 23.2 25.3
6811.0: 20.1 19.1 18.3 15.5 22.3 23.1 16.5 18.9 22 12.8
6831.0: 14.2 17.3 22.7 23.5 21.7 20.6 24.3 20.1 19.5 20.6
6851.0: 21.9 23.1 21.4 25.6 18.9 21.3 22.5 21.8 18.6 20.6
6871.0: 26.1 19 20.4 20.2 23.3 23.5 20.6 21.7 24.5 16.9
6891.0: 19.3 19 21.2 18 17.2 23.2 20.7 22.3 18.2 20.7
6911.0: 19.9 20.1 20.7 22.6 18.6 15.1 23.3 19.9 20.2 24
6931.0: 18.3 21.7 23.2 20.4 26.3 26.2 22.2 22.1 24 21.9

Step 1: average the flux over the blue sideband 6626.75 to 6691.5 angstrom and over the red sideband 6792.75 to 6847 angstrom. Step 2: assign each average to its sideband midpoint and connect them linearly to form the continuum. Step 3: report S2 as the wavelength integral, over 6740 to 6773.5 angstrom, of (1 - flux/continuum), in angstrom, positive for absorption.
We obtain 2.4 angstrom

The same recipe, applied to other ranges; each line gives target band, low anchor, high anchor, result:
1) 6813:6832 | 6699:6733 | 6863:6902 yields 2.4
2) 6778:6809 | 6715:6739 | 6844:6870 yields -0.9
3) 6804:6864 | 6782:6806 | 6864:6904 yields 1.3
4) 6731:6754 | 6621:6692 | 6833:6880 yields 0.9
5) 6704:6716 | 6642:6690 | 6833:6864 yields 0.4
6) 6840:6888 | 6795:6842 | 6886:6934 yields -3.7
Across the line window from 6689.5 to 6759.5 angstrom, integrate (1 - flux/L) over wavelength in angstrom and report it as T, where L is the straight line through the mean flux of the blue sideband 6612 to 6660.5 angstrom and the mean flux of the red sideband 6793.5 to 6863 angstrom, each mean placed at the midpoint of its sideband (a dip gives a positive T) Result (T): 3.0 angstrom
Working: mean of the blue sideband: 21.6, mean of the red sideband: 20.6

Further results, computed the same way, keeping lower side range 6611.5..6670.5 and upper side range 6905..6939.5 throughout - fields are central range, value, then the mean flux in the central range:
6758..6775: 2.0 angstrom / 18.5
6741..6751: 0.8 angstrom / 19.4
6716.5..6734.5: -0.2 angstrom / 21.3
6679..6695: 0.6 angstrom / 20.4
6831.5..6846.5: -0.2 angstrom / 21.1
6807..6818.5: 0.5 angstrom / 20.1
